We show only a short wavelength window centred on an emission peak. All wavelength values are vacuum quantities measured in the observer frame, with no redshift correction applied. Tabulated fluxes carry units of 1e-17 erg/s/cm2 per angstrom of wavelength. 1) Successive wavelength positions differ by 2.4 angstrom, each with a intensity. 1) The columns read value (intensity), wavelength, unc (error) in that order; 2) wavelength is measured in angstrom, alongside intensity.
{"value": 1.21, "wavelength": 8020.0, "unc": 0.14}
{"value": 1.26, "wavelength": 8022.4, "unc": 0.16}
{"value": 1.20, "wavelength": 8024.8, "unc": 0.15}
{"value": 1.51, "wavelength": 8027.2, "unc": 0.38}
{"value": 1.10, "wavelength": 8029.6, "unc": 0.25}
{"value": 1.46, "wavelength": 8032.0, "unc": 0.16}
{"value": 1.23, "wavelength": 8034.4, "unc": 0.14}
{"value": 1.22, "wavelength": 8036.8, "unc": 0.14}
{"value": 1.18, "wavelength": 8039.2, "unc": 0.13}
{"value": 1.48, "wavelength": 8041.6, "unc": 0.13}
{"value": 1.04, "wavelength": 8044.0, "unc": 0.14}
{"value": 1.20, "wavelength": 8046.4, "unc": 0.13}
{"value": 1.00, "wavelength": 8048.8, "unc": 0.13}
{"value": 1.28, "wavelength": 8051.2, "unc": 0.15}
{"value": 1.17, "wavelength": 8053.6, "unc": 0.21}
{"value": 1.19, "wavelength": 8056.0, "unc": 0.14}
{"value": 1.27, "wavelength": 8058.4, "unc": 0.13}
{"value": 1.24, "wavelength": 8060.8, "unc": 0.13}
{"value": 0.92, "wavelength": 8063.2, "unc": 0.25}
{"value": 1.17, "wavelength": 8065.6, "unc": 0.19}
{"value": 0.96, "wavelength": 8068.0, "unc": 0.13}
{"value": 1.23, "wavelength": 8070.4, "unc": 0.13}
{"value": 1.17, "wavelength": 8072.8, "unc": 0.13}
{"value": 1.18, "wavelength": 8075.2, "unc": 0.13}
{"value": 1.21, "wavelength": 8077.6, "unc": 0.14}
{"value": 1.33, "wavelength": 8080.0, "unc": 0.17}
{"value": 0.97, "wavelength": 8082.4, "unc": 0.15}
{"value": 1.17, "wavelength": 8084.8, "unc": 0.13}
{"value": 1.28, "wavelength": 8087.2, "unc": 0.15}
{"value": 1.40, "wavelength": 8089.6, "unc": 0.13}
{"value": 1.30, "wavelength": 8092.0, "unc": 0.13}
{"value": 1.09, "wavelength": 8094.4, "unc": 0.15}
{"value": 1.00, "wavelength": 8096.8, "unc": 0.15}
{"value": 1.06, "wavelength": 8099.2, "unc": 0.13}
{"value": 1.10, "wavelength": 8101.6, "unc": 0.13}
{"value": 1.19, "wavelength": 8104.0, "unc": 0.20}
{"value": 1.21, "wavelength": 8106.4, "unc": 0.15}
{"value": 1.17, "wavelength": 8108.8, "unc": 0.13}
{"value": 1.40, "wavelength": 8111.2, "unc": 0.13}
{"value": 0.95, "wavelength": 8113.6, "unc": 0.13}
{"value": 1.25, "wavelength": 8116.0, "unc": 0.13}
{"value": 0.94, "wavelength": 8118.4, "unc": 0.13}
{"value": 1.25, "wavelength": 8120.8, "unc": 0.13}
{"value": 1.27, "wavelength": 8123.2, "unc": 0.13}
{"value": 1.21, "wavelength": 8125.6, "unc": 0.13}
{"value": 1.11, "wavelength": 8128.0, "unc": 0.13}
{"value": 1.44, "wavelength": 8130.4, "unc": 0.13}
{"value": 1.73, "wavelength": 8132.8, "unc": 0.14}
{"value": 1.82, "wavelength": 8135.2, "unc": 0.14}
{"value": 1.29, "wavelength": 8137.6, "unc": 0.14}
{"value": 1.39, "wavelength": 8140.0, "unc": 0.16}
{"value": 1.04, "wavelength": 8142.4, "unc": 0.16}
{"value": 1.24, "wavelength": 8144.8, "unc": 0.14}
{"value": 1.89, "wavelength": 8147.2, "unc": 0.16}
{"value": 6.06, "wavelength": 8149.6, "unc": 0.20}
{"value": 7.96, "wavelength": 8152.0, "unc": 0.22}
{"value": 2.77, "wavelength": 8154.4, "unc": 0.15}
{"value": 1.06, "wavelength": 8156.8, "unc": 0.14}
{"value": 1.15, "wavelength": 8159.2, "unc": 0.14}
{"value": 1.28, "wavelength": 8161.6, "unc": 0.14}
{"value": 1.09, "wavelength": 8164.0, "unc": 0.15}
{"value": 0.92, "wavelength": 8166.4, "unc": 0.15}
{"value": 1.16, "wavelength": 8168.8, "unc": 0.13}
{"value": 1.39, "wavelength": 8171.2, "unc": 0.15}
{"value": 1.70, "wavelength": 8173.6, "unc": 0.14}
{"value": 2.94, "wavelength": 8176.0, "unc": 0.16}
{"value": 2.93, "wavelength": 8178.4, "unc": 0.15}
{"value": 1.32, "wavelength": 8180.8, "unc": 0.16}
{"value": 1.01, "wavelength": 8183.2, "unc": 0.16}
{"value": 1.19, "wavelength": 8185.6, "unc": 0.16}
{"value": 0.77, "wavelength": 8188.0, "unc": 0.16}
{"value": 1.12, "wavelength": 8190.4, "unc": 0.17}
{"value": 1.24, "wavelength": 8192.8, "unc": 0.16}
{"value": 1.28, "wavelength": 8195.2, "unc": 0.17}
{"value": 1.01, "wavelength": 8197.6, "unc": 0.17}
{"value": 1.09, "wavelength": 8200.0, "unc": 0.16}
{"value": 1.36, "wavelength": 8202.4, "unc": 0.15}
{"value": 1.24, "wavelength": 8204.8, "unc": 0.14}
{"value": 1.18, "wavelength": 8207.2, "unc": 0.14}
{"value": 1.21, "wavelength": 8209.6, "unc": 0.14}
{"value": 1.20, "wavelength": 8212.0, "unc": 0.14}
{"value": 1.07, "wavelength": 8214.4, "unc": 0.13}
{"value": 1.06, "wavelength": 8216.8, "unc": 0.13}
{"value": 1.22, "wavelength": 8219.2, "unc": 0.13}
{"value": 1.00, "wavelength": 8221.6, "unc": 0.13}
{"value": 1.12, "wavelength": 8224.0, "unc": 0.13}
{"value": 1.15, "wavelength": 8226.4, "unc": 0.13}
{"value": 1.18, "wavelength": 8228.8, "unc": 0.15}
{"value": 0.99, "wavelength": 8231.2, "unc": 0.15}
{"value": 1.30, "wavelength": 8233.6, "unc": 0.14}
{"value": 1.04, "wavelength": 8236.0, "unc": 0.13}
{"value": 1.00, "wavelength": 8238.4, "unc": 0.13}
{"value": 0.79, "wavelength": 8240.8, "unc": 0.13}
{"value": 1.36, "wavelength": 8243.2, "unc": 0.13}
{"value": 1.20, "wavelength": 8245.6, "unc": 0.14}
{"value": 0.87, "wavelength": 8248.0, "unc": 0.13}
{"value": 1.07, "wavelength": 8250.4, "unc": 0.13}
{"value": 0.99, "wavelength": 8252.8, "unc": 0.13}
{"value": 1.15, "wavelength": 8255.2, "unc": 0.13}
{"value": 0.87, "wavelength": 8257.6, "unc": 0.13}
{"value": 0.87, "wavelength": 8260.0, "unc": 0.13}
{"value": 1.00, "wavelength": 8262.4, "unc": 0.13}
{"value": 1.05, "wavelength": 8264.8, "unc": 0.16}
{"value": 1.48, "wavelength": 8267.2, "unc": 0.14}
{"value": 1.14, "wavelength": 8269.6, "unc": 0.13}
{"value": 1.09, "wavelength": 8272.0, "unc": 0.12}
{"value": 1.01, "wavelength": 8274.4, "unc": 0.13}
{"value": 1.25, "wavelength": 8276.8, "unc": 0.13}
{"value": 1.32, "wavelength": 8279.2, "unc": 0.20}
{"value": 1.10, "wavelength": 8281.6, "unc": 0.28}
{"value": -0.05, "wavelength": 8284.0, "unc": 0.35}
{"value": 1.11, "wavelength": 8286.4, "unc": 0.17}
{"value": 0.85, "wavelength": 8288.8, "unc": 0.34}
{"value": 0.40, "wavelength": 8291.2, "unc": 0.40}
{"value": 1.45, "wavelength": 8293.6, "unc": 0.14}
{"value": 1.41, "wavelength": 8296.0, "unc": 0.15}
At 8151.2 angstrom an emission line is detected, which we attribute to H-alpha 6563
